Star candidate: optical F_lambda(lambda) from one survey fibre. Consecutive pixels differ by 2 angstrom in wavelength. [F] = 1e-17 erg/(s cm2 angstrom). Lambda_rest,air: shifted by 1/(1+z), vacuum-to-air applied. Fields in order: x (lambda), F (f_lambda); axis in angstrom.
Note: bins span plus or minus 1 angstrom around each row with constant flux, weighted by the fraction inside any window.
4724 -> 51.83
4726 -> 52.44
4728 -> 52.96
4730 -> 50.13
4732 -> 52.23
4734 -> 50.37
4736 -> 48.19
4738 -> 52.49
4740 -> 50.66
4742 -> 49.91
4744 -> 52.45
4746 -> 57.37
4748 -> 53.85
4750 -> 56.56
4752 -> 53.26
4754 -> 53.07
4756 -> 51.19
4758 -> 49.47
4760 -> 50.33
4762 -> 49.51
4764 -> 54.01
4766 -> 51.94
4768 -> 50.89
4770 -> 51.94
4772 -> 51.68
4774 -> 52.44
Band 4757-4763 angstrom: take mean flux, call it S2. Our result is 49.8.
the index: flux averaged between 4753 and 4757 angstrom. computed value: 52.1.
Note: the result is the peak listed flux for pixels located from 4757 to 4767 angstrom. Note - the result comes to 54.01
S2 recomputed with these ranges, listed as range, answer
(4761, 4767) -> 51.8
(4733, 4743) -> 50.3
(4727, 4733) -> 51.8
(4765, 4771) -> 51.6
